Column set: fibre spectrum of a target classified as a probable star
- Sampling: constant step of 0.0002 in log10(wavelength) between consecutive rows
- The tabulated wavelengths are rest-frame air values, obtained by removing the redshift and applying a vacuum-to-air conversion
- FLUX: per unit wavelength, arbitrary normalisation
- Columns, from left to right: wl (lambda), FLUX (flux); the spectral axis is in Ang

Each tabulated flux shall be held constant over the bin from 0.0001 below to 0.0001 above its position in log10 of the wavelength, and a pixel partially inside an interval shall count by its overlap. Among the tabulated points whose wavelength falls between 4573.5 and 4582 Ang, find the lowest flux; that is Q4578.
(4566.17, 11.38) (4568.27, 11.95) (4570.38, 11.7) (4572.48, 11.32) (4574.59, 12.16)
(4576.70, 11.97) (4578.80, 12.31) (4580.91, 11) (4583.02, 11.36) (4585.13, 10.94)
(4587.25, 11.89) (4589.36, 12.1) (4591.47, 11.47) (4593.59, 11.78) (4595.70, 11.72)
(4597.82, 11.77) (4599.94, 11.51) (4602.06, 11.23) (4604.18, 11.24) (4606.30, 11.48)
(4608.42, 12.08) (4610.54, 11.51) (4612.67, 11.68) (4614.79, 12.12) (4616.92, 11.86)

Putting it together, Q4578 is 11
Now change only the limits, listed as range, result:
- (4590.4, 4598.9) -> 11.47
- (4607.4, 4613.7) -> 11.51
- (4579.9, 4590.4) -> 10.94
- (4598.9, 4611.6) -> 11.23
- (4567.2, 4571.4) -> 11.7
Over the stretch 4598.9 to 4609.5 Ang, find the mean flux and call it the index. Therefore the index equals 11.5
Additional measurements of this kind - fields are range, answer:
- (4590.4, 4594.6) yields 11.6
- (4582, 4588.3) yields 11.4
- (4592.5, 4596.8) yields 11.7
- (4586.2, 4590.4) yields 12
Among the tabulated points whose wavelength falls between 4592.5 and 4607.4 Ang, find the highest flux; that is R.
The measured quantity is 11.78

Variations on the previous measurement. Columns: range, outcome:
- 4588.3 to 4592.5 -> 12.1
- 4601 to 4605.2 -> 11.24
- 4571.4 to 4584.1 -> 12.31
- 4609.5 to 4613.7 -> 11.68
